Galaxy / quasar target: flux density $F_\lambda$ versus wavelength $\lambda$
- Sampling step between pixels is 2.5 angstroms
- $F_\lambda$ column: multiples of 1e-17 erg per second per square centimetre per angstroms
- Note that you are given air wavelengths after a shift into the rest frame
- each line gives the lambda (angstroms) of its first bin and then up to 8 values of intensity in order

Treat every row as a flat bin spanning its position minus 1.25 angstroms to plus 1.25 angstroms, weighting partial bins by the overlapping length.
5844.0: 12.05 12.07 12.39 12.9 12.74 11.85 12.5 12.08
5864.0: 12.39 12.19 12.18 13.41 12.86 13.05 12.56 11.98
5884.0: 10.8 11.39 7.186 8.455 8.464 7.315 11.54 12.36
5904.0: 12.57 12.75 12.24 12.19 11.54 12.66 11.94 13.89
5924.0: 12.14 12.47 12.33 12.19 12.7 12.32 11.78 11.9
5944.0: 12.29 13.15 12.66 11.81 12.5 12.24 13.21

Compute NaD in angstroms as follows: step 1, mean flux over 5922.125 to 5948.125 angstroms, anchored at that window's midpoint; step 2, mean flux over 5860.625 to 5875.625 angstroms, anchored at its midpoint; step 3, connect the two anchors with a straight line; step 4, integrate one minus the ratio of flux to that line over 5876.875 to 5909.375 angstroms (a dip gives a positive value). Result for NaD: 4.5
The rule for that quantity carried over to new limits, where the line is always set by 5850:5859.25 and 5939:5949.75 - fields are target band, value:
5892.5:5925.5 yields 2.12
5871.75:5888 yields 0.47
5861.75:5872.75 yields -0.02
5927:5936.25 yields 0.01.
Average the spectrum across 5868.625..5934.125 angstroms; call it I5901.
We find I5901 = 11.6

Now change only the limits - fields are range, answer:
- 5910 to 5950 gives 12.4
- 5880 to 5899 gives 9.55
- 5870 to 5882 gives 12.8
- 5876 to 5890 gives 11.1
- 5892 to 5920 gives 11.3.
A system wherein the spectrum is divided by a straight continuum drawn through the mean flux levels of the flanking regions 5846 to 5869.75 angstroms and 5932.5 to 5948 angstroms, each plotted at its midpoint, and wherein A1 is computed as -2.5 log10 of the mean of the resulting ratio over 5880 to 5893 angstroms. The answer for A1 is 0.23 mag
